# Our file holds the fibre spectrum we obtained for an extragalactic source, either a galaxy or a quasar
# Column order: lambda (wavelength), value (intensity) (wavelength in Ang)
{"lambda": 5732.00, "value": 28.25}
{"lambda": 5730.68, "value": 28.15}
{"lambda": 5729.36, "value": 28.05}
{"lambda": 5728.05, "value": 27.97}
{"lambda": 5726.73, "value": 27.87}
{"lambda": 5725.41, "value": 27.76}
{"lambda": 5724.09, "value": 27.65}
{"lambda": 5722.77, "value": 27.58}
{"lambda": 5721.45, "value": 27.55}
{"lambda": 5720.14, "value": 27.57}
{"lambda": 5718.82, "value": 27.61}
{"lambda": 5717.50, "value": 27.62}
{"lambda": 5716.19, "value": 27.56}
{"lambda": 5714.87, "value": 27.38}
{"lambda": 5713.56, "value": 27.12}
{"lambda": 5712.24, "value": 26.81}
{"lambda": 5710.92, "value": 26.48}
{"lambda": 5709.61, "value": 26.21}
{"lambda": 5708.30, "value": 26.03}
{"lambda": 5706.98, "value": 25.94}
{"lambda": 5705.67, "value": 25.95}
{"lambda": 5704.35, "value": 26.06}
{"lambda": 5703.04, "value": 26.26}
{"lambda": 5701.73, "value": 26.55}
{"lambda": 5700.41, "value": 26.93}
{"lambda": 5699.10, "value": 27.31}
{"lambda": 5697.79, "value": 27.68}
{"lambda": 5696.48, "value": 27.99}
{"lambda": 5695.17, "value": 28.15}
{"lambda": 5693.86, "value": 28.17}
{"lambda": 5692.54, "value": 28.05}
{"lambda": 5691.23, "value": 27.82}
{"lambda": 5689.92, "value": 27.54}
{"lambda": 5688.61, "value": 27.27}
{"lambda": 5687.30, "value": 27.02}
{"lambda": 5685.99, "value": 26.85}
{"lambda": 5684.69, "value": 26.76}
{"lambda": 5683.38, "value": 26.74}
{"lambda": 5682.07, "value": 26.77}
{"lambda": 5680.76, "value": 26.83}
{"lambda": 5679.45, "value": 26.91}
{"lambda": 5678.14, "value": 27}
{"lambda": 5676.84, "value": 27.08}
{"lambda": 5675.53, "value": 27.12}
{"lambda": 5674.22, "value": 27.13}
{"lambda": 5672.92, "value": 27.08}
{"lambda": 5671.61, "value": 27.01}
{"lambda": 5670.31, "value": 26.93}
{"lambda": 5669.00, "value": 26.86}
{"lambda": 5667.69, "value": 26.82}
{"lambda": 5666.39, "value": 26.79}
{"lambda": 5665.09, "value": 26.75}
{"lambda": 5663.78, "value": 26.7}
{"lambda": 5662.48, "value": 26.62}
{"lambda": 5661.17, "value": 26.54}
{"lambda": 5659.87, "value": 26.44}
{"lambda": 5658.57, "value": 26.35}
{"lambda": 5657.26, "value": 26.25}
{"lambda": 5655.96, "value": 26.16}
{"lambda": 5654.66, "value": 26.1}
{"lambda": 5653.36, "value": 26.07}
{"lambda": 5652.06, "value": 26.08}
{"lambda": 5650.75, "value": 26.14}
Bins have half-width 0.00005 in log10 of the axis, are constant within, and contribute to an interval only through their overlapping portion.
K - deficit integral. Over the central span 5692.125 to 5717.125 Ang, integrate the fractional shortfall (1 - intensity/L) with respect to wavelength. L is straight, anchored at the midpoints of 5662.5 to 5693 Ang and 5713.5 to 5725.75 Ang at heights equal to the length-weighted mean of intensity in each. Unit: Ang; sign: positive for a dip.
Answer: 0.4 Ang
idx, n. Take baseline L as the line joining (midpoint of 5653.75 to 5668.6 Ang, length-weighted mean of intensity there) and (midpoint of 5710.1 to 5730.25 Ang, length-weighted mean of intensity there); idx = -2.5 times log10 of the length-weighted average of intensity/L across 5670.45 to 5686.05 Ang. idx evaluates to -0.01 mag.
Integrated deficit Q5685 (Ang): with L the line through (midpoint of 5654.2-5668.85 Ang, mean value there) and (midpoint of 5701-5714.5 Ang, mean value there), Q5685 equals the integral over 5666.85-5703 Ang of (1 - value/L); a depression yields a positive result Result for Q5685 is -1.02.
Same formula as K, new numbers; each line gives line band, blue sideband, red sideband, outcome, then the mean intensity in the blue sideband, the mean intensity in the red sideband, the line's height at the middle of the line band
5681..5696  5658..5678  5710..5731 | -0.1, 26.8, 27.5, 27.1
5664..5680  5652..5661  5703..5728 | -0.3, 26.3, 27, 26.5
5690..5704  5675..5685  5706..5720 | -0.3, 26.9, 26.9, 26.9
